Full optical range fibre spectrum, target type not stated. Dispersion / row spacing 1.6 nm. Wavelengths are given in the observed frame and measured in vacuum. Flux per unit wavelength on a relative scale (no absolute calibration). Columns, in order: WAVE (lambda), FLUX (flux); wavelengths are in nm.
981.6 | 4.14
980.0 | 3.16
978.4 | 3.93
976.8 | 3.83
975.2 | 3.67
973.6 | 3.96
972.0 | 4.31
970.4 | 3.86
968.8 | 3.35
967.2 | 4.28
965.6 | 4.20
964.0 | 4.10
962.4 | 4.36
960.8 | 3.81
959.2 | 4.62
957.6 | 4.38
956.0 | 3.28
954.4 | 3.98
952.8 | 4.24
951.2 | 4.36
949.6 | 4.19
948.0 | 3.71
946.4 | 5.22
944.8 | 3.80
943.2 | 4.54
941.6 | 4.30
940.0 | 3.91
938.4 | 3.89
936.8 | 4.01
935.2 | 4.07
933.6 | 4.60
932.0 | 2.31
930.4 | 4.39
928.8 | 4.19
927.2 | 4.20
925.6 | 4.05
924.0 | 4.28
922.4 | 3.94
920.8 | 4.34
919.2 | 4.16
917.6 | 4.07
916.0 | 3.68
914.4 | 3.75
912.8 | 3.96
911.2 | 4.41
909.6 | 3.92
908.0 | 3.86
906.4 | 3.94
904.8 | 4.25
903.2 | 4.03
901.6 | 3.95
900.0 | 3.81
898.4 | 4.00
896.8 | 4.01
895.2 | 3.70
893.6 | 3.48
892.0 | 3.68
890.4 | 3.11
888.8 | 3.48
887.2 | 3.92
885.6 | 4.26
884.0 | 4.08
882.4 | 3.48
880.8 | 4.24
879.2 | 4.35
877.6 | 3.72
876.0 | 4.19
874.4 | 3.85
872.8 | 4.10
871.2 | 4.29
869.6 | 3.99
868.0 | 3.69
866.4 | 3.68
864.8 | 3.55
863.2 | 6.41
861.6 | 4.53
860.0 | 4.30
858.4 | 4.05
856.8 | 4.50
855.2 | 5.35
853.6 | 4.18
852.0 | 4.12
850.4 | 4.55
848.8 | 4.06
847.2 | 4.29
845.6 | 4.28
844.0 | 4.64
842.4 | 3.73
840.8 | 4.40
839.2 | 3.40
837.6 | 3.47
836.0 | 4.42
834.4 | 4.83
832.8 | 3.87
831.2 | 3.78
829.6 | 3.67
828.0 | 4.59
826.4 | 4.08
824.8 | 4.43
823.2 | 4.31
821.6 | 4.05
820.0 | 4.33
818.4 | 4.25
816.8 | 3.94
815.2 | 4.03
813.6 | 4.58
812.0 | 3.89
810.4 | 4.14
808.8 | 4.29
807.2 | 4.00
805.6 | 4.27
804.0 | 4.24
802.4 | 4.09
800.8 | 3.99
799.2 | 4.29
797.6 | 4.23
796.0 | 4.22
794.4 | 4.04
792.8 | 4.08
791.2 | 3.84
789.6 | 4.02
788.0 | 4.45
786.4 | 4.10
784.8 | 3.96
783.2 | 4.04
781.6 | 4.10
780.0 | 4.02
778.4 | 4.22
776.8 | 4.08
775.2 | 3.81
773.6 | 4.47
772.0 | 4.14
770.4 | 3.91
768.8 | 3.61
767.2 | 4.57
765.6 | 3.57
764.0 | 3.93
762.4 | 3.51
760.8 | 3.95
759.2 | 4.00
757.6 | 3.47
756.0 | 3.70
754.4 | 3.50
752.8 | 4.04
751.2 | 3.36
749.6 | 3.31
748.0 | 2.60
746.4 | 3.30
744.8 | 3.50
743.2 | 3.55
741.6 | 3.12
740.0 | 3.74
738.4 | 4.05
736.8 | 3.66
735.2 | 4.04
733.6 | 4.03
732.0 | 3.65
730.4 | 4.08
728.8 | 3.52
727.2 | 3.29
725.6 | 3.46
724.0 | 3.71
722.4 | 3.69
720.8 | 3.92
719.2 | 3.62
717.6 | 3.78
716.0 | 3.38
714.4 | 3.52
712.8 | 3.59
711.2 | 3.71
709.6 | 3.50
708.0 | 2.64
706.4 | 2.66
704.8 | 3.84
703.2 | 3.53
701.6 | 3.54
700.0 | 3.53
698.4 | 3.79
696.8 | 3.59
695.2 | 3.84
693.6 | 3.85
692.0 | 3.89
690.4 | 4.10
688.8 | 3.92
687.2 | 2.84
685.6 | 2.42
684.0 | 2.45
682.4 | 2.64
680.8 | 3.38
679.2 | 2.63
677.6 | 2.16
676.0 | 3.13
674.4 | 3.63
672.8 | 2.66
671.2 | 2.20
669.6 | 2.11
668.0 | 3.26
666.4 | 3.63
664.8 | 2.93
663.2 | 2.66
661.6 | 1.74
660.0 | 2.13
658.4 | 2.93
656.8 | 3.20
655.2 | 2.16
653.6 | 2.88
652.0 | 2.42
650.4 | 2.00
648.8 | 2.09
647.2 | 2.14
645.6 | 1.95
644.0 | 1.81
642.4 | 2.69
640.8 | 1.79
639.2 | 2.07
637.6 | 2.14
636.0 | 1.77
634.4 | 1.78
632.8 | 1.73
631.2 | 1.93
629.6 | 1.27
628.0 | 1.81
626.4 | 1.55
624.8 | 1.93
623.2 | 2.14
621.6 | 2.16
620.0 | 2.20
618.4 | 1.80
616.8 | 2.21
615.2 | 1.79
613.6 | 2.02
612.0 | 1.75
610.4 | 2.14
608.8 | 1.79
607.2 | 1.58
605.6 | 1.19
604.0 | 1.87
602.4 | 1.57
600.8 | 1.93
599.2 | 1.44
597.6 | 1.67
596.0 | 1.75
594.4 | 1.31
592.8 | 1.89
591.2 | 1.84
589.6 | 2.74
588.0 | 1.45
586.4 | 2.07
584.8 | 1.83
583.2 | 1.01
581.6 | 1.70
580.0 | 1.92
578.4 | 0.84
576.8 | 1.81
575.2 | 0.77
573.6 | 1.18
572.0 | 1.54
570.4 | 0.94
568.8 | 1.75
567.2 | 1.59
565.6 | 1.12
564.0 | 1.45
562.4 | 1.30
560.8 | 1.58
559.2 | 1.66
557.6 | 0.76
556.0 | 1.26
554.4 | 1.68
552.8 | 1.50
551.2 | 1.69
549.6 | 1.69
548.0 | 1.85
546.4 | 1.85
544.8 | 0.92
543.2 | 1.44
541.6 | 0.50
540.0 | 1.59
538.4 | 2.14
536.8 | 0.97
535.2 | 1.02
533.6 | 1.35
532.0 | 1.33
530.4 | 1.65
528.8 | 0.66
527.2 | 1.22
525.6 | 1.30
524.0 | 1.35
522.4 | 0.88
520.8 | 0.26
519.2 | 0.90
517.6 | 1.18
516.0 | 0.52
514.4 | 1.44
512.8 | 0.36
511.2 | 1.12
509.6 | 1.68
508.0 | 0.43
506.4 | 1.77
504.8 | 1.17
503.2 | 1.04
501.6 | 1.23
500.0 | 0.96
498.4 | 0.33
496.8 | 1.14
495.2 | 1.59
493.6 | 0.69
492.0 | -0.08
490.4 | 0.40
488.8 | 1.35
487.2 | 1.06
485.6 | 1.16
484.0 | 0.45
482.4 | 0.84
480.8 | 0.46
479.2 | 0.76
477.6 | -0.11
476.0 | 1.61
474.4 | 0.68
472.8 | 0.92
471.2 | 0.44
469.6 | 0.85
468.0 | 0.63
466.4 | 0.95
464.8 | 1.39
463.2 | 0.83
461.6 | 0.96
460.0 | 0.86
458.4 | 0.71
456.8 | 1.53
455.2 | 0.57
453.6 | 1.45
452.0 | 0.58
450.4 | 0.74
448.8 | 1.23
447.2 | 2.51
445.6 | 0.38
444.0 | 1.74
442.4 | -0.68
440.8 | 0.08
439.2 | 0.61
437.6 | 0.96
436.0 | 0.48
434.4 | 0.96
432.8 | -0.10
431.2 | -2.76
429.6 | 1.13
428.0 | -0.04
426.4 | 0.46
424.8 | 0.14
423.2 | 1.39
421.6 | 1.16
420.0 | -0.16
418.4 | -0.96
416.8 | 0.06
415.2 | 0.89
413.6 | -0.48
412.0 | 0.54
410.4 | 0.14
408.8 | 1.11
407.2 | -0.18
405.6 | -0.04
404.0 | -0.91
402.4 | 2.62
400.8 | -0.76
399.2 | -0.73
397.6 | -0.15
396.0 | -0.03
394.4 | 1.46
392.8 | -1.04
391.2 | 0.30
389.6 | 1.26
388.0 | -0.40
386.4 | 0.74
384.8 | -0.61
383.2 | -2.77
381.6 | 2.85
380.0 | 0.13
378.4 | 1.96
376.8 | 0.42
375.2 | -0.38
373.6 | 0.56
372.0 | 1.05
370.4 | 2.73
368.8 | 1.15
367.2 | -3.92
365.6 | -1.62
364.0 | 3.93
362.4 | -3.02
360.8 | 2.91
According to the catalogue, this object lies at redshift 0.72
